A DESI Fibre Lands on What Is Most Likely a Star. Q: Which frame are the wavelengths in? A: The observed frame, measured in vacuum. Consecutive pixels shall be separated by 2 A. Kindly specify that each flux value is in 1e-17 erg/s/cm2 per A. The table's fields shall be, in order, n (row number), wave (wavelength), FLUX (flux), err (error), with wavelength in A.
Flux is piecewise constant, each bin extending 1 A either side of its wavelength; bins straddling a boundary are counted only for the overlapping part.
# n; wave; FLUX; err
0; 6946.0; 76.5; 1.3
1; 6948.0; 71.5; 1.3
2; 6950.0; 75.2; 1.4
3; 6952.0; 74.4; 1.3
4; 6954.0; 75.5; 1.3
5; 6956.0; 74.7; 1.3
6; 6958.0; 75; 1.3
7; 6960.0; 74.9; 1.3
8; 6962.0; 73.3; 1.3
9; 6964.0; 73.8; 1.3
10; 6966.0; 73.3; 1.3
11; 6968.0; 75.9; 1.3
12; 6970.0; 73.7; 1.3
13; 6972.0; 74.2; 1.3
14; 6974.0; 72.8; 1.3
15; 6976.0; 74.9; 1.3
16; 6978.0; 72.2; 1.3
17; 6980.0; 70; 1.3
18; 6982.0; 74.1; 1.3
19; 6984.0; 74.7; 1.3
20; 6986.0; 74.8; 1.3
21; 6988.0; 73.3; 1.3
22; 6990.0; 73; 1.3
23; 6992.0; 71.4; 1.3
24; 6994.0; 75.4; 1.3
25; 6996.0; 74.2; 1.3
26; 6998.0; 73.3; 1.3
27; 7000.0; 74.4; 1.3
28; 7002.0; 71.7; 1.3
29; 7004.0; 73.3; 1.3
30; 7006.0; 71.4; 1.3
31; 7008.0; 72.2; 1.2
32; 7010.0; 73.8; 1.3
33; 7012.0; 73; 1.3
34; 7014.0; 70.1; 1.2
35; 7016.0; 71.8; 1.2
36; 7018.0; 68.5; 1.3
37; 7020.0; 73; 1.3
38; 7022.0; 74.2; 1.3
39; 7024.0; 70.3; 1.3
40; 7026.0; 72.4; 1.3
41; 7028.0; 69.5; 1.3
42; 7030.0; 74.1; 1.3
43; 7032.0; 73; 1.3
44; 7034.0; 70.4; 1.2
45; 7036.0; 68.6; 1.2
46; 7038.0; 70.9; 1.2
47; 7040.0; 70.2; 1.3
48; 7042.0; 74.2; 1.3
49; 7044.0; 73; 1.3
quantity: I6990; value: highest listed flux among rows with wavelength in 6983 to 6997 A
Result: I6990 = 75.4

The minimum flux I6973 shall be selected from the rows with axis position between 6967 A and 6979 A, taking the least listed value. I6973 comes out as 72.2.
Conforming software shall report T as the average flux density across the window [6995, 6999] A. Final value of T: 73.8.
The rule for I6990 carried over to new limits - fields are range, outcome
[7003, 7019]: 73.8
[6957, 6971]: 75.9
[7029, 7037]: 74.1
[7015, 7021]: 73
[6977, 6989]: 74.8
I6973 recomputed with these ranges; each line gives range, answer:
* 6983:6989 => 73.3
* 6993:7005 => 71.7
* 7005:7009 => 71.4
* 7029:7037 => 68.6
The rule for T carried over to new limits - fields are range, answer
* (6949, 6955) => 75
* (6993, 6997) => 74.8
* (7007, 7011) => 73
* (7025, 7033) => 72.2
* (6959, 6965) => 74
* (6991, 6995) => 73.4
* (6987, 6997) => 73.5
